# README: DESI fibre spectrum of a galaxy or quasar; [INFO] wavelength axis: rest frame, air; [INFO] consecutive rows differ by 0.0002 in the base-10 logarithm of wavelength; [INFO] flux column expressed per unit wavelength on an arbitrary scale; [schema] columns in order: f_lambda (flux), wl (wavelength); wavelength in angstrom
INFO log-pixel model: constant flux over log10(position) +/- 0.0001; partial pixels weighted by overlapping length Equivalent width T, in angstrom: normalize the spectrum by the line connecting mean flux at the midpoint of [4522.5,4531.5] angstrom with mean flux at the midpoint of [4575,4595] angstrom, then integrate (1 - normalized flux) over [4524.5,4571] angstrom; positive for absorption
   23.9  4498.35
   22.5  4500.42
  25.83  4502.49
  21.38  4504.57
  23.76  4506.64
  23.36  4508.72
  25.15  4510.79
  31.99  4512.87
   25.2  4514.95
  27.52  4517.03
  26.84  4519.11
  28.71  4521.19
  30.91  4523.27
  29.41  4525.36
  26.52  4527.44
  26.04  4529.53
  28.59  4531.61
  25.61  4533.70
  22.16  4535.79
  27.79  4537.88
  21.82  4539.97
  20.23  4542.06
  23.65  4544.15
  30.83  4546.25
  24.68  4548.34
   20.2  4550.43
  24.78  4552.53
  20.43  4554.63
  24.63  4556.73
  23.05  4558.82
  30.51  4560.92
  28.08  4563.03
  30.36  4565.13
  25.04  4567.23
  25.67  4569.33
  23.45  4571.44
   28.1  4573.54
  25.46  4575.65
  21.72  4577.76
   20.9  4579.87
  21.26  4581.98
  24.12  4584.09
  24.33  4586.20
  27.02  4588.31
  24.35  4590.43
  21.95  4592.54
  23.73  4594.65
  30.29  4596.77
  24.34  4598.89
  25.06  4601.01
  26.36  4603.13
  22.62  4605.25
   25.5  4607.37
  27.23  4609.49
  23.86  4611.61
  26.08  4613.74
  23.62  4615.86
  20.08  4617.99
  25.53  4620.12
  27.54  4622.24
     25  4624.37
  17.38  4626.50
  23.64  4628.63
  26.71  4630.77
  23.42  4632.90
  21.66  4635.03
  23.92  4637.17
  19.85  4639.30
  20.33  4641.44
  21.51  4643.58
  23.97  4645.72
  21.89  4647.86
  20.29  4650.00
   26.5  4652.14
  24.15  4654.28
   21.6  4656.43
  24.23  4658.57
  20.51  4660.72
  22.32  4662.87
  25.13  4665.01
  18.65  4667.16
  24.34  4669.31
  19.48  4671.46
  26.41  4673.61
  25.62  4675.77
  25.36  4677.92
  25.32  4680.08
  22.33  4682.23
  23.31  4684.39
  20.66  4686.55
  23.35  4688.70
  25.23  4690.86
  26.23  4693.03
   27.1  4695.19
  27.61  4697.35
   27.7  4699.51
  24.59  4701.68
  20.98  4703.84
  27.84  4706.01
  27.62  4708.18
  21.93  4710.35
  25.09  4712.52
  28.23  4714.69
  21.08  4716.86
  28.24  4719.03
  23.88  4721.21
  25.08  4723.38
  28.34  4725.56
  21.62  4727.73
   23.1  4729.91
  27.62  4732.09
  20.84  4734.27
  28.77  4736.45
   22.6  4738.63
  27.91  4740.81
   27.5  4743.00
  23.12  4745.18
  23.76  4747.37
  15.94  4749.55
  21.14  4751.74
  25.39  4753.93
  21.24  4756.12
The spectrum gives 1.8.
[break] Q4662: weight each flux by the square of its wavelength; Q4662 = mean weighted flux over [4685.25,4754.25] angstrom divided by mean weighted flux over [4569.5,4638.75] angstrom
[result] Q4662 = 1.07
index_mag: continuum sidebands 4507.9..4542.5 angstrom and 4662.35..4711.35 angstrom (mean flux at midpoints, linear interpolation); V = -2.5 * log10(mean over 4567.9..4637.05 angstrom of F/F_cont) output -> 0.05 mag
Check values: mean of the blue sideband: 26.5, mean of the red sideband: 24.3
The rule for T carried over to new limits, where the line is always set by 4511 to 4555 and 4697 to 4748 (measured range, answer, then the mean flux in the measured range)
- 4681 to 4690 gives 1.00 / 22.6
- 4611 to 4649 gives 3.67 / 23.1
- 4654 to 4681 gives 2.26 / 23.3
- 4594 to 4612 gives 0.09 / 25.5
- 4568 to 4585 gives 1.27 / 23.8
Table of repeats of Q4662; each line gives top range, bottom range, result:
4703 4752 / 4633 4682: 1.10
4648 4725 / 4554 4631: 1.02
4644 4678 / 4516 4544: 0.93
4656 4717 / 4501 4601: 1.01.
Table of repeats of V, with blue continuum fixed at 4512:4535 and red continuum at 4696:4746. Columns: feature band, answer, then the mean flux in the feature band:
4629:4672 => 0.162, 22.6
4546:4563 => 0.110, 24.8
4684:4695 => 0.072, 24.1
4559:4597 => 0.081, 25.2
